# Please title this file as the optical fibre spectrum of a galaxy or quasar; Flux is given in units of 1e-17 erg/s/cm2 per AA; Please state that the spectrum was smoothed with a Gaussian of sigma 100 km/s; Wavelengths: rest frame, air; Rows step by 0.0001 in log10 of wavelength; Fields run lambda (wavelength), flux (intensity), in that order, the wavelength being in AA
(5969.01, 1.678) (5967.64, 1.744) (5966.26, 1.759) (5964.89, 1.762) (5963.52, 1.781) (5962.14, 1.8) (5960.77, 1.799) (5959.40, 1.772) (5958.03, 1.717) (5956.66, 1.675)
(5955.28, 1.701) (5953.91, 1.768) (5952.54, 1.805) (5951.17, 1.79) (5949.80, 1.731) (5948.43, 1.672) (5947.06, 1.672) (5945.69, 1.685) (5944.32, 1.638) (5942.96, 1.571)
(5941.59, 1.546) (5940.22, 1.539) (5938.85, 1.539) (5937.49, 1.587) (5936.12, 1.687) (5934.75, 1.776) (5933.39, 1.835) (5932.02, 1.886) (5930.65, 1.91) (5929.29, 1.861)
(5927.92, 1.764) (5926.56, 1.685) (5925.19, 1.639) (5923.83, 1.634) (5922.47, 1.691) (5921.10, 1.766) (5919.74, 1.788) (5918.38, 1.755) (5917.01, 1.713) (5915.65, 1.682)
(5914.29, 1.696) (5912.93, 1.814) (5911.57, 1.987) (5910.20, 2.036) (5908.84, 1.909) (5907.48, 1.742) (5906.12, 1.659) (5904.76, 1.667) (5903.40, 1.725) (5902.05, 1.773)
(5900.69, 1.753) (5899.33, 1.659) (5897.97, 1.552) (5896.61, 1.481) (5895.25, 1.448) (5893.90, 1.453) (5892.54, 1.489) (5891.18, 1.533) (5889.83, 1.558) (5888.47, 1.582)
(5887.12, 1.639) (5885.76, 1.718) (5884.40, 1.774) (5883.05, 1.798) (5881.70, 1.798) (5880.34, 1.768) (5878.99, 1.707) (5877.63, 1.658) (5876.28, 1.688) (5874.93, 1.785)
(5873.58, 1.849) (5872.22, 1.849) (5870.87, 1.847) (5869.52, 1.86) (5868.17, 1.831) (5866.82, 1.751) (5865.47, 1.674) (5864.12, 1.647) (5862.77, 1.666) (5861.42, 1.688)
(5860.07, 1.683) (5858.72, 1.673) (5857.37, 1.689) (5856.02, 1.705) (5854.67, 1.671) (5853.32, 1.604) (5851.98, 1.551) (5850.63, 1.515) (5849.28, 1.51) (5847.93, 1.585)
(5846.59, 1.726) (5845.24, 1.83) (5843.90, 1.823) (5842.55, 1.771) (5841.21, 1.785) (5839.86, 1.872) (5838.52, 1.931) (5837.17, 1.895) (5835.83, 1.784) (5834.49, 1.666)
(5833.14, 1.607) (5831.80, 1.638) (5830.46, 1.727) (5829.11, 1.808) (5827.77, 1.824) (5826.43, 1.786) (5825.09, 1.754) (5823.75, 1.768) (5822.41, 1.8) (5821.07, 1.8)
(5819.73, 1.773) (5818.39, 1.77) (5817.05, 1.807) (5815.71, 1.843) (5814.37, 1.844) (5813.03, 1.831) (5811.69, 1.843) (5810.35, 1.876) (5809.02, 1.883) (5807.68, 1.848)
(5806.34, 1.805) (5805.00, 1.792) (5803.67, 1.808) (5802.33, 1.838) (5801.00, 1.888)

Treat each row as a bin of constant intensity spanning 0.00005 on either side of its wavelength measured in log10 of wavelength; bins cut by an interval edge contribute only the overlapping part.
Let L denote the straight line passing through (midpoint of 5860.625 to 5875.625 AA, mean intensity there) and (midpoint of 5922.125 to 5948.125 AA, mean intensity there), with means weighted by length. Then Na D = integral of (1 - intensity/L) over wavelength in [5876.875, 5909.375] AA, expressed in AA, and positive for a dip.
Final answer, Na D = 1.50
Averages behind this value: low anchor 1.77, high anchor 1.69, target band 1.66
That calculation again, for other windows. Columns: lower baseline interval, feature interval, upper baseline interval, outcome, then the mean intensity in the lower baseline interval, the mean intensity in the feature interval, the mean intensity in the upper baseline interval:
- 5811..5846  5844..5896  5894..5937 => 2.5 AA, 1.79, 1.68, 1.74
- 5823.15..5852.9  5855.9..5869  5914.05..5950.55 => 0.2 AA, 1.73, 1.7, 1.7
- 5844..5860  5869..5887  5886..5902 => -1.9 AA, 1.65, 1.77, 1.57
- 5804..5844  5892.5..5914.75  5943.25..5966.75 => 0.7 AA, 1.8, 1.7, 1.73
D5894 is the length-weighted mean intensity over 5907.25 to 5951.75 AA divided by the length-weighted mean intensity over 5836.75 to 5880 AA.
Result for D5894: 1.00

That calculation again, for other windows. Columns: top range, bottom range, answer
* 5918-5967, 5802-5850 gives 0.97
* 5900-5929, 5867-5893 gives 1.02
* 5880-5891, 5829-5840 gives 0.96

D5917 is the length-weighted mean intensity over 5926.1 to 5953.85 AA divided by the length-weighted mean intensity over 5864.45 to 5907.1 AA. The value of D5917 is 1.0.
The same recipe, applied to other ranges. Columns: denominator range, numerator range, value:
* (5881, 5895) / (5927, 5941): 1.07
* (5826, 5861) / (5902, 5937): 1.03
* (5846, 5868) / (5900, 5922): 1.08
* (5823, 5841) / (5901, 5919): 1.00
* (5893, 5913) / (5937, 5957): 0.97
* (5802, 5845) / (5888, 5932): 0.95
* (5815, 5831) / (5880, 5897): 0.90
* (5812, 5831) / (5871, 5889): 0.97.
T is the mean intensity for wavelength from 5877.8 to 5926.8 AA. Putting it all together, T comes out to 1.7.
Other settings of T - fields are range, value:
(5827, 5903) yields 1.7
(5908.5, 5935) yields 1.79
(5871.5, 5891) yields 1.72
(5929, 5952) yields 1.7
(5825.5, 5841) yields 1.78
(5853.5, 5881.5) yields 1.73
